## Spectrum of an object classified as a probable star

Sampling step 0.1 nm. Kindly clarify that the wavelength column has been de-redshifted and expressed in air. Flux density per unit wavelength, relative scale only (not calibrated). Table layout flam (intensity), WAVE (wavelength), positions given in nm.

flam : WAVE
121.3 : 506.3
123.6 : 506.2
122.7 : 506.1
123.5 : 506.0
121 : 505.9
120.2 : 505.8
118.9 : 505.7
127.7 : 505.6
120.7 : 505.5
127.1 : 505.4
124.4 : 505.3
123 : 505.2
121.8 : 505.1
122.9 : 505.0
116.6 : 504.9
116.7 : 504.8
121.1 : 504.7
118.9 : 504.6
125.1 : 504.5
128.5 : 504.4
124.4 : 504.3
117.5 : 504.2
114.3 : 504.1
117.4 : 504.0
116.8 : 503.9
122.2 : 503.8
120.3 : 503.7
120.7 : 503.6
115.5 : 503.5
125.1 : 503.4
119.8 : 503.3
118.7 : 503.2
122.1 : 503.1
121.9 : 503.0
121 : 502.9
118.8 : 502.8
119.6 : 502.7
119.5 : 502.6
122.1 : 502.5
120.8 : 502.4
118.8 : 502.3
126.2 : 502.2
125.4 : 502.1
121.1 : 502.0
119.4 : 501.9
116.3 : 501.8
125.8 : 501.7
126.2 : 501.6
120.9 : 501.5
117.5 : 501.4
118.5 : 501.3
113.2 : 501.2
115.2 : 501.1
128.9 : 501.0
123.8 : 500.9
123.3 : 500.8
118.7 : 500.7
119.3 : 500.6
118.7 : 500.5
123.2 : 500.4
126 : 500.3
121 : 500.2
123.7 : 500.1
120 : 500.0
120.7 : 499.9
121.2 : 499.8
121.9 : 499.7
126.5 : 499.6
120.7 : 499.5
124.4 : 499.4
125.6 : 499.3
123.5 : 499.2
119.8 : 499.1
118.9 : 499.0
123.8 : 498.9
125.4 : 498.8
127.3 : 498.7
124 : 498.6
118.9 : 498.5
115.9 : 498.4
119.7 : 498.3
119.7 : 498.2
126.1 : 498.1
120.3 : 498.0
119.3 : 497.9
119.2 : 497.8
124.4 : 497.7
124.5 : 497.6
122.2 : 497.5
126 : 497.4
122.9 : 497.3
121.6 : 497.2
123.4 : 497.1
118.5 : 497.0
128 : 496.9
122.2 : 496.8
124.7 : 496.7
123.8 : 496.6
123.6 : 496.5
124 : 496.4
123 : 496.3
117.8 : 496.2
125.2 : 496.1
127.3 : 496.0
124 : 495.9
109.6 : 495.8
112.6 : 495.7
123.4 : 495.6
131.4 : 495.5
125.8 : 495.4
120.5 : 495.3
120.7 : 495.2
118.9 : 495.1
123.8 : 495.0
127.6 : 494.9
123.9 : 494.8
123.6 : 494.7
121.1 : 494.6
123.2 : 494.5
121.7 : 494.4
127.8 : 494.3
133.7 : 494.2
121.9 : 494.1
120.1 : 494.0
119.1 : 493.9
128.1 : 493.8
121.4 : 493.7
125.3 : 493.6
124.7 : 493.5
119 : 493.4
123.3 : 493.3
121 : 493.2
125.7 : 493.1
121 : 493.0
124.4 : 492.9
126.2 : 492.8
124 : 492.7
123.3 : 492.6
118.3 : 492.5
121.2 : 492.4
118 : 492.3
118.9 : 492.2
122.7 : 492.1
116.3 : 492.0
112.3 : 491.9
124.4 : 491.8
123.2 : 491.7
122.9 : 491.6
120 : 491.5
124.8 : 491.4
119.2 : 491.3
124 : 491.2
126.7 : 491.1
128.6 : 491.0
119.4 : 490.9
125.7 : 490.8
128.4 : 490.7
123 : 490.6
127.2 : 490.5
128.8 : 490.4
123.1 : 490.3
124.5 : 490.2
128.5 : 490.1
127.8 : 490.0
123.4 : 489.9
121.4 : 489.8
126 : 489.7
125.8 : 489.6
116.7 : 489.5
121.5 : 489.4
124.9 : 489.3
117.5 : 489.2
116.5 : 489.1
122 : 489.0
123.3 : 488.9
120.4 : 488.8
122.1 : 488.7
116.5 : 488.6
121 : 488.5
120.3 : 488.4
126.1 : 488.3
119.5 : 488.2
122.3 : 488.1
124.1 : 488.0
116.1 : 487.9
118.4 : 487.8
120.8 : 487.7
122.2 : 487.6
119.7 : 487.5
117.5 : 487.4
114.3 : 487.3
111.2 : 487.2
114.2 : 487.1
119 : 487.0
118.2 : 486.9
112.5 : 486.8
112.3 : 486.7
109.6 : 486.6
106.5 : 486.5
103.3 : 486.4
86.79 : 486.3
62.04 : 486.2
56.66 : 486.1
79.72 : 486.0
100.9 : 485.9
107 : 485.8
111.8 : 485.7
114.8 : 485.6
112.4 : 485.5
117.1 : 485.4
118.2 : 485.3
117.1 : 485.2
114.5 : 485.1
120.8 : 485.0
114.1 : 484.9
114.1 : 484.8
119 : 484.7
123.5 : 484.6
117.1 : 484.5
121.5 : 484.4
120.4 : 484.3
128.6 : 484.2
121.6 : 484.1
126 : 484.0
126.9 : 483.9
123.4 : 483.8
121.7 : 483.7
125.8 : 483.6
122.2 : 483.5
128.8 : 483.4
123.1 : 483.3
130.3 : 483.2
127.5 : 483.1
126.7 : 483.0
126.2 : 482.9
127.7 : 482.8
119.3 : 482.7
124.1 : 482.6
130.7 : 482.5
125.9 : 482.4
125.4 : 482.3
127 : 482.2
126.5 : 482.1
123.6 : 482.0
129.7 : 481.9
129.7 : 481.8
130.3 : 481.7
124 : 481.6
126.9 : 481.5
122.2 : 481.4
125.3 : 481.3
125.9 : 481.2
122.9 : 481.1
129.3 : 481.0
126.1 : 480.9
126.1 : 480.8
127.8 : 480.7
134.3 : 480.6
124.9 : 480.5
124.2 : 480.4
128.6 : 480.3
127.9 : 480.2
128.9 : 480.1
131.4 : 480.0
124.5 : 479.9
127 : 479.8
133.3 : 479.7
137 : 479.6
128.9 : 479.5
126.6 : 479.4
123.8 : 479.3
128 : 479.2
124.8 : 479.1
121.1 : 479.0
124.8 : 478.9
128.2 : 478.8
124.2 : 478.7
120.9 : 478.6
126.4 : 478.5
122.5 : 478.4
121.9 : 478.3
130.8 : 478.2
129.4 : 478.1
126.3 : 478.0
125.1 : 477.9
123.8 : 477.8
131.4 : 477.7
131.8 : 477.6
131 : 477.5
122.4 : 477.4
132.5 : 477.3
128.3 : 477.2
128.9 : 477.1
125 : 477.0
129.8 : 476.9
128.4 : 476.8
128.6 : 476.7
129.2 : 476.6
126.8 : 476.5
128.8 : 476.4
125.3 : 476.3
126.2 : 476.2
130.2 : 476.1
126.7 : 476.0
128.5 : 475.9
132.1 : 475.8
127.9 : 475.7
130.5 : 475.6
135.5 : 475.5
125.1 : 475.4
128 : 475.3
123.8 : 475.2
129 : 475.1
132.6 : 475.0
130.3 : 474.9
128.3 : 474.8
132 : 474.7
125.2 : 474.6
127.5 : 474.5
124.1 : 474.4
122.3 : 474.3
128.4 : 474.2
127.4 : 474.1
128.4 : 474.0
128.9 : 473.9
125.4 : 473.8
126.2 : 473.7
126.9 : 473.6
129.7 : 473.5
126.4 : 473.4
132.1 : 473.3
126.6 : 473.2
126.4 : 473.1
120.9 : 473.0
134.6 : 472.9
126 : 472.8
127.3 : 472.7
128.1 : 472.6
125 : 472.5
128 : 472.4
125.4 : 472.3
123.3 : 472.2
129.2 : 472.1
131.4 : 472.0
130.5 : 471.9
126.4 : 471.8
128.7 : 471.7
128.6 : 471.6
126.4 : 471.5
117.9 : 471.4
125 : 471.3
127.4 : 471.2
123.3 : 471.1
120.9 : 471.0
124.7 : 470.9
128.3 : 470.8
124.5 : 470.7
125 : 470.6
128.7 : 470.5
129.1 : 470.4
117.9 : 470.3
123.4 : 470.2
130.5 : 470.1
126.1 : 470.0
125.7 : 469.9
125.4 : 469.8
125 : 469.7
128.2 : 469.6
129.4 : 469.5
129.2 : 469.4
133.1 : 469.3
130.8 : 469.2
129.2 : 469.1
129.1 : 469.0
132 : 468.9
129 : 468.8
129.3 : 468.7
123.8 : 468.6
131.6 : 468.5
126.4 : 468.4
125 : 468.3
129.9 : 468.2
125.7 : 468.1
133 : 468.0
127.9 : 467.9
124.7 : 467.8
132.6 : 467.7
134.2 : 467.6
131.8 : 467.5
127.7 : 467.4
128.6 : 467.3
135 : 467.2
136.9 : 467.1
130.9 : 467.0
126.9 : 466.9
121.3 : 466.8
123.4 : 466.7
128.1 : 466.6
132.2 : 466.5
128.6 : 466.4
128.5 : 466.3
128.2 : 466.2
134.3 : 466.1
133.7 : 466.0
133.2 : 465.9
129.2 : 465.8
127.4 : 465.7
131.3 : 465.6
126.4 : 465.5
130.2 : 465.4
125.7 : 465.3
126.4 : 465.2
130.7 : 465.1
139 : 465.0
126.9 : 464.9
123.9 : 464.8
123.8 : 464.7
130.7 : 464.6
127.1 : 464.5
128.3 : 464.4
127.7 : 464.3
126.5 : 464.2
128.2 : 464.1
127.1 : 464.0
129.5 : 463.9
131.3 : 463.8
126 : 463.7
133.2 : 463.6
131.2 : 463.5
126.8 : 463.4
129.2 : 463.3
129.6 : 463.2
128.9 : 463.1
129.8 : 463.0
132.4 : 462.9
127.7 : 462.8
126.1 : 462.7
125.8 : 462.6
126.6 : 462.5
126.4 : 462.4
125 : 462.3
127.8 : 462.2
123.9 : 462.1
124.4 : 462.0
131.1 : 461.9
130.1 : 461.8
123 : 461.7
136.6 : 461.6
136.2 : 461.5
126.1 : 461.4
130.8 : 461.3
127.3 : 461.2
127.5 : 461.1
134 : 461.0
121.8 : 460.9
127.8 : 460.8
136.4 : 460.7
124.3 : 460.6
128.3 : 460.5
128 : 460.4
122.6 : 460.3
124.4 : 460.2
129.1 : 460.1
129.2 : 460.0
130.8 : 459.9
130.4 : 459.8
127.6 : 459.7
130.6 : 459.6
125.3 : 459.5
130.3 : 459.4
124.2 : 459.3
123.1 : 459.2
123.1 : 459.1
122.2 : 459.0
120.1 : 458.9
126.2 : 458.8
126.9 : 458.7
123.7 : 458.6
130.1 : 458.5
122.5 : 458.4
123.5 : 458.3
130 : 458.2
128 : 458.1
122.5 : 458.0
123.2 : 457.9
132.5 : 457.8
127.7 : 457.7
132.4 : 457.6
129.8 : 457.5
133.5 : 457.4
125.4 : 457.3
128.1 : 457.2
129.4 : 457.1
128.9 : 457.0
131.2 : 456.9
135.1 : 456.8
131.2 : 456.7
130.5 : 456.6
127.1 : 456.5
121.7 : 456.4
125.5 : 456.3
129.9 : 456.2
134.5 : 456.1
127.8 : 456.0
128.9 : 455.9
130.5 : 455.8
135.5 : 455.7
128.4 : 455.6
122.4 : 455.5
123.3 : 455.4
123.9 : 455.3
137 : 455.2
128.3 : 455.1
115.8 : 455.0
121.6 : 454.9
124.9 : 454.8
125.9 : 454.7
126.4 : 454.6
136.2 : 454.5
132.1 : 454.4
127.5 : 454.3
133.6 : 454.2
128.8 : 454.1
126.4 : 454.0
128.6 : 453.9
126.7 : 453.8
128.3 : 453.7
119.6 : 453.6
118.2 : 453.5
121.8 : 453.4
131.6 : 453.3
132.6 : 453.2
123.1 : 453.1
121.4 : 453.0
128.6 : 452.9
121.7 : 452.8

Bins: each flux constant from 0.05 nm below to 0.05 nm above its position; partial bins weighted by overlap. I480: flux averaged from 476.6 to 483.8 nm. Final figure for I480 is 127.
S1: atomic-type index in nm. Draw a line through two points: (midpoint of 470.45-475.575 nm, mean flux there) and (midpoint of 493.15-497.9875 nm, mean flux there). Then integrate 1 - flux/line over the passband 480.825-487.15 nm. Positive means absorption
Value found 0.36 nm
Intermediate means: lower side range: 127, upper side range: 123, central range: 118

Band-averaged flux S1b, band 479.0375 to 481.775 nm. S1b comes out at 127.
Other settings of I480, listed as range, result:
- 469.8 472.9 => 126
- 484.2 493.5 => 118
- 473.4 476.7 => 128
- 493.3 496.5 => 123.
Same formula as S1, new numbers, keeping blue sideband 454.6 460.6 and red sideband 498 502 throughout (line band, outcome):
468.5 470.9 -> -0.04 nm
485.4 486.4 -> 0.24 nm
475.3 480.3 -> -0.13 nm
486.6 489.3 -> 0.10 nm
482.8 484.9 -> 0.00 nm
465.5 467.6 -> -0.06 nm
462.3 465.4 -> -0.05 nm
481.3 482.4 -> -0.02 nm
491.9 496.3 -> 0.00 nm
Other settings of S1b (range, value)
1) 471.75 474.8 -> 127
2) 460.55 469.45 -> 129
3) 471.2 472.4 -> 127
